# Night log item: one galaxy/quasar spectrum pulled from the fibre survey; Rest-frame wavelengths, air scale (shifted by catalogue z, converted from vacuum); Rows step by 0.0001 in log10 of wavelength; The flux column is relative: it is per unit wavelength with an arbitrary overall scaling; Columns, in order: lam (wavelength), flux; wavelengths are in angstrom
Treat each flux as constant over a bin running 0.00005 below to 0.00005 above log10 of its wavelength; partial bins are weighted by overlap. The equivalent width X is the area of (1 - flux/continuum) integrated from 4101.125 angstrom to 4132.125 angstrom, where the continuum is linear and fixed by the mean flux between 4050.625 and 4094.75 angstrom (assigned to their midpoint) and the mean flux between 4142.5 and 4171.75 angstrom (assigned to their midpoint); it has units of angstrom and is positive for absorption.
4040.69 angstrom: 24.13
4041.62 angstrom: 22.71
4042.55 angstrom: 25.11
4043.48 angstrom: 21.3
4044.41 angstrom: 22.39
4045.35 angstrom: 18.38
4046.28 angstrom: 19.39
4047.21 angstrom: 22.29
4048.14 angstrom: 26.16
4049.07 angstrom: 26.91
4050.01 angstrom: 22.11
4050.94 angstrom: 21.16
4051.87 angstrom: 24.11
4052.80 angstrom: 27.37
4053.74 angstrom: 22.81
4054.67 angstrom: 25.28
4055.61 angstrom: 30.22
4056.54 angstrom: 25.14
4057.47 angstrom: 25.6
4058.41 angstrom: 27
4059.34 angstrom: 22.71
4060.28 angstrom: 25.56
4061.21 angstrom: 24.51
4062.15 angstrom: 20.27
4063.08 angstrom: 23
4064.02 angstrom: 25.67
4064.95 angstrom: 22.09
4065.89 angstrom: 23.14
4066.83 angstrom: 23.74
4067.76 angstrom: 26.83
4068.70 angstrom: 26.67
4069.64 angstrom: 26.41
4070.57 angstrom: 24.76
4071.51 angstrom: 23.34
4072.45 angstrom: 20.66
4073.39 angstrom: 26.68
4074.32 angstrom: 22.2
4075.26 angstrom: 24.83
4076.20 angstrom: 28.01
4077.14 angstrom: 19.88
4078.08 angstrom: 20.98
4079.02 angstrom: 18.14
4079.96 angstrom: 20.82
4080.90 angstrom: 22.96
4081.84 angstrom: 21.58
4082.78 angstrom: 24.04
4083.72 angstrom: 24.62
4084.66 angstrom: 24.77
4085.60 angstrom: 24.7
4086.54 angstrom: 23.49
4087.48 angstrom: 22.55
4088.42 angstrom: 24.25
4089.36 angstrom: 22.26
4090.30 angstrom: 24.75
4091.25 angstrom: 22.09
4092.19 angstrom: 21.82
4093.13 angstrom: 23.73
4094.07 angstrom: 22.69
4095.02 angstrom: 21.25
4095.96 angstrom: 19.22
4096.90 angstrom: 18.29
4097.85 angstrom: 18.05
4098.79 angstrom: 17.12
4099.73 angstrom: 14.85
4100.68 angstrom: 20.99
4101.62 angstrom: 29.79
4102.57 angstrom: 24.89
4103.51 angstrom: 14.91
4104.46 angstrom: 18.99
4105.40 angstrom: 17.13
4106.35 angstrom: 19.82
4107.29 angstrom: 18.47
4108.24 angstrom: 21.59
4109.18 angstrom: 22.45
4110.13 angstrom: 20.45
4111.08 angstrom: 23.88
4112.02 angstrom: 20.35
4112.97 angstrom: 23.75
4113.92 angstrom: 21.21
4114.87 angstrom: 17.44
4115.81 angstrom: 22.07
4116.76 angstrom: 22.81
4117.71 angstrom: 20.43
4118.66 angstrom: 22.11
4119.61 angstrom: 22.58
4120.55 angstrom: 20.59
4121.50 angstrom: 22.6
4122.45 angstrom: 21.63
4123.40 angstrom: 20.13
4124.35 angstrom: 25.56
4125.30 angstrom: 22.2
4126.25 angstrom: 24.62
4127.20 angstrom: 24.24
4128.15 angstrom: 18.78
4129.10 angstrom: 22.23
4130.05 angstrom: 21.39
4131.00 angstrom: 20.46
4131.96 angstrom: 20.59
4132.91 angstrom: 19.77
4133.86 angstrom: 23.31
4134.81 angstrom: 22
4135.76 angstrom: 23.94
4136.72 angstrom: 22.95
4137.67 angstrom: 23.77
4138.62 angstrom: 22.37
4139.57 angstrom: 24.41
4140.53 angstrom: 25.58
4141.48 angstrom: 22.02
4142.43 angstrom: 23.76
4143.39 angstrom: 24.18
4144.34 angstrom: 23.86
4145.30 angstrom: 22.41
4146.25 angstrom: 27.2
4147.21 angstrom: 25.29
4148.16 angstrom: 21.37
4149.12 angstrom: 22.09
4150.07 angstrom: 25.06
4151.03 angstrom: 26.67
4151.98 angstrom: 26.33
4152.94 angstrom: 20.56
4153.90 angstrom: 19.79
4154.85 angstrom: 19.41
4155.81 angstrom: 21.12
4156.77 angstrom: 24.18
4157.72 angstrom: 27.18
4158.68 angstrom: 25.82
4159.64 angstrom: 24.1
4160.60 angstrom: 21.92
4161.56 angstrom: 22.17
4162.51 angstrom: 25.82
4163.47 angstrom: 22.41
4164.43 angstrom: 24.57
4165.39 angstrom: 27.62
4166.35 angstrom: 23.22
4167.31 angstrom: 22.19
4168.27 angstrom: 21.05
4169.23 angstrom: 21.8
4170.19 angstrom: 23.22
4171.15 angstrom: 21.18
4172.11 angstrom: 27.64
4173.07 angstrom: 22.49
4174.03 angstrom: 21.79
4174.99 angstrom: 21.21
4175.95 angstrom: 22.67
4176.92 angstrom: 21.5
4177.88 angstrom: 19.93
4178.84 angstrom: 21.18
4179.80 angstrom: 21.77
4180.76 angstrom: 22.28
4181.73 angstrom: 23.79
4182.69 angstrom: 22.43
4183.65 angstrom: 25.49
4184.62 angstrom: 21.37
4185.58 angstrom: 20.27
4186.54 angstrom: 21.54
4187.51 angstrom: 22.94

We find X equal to 2.77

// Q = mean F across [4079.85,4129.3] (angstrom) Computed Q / 21.7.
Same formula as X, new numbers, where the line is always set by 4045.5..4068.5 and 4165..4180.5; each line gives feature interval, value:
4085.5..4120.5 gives 3.45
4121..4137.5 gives 0.70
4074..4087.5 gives 0.54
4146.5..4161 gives -0.43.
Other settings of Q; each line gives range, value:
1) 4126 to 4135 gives 21.7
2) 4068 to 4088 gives 23.5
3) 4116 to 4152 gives 22.9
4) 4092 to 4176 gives 22.3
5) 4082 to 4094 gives 23.5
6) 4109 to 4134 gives 21.7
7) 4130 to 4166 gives 23.4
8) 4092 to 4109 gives 20.2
